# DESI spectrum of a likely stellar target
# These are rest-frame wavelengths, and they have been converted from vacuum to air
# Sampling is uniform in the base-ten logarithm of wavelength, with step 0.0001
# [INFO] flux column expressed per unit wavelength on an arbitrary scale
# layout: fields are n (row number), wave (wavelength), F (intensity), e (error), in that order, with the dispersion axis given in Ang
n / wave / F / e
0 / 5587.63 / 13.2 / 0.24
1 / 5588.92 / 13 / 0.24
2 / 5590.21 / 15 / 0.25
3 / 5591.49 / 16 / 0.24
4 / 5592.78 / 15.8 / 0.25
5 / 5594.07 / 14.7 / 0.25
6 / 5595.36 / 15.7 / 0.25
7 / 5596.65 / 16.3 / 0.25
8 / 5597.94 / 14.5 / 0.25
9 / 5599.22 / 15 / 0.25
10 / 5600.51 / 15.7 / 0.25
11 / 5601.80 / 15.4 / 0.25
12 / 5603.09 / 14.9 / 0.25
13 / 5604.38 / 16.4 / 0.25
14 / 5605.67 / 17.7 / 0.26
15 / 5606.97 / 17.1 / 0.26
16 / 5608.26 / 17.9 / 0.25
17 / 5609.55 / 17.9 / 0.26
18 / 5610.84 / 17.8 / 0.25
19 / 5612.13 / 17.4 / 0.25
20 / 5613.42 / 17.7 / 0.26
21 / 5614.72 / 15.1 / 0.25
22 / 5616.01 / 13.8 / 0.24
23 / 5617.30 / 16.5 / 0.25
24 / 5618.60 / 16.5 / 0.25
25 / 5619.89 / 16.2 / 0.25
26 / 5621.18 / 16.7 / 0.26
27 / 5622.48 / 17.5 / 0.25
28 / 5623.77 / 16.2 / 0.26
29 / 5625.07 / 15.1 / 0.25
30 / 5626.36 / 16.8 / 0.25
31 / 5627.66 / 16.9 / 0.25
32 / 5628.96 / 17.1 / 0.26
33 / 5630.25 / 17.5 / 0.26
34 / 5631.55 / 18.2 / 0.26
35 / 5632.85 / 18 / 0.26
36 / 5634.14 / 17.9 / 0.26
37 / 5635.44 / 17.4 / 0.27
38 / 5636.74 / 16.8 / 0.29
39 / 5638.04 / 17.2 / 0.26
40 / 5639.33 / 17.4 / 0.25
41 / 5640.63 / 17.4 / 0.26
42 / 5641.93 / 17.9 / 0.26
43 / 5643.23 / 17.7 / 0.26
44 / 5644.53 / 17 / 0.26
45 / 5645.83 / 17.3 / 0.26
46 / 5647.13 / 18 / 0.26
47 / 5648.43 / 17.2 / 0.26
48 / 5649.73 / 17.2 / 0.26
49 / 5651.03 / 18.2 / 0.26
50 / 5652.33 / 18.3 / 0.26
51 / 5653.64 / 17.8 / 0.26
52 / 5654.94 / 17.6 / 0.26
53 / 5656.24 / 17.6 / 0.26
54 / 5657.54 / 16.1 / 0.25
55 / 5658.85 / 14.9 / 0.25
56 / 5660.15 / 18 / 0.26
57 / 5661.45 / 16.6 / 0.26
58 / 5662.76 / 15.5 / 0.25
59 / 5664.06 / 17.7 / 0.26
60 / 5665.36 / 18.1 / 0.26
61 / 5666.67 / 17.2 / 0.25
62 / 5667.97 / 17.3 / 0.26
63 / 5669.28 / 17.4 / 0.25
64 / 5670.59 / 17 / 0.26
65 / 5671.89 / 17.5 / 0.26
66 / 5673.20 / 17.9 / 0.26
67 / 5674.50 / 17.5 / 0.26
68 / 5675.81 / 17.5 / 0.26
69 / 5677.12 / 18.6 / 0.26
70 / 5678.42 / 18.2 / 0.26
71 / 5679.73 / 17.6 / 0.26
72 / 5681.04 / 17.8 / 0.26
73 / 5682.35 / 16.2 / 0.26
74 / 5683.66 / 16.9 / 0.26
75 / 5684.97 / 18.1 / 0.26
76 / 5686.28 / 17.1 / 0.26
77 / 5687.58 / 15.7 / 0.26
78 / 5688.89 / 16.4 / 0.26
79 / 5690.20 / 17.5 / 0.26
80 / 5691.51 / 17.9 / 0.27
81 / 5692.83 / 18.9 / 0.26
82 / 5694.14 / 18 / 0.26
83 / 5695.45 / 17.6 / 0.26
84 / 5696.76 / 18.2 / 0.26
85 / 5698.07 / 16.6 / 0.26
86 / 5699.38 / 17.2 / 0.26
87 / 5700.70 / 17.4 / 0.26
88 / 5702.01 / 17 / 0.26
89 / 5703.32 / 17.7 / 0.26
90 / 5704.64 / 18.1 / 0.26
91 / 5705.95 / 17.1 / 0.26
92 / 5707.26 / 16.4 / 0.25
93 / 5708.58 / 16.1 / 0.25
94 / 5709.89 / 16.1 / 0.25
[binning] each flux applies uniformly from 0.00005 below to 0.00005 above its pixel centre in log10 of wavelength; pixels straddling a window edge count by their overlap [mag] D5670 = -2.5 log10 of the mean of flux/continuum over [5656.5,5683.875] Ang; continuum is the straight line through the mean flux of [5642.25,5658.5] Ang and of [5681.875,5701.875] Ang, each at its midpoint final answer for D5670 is 0.01 mag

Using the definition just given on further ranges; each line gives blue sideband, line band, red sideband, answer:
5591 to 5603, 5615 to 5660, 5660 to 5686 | -0.037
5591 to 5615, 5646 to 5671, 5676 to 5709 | -0.018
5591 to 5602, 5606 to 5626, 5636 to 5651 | -0.026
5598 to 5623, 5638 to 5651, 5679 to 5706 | -0.042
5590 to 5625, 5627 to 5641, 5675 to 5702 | -0.053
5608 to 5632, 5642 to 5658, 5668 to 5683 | -0.022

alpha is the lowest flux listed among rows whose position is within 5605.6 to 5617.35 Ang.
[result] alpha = 13.8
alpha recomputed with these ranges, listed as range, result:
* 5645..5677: 14.9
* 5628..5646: 16.8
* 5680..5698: 15.7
